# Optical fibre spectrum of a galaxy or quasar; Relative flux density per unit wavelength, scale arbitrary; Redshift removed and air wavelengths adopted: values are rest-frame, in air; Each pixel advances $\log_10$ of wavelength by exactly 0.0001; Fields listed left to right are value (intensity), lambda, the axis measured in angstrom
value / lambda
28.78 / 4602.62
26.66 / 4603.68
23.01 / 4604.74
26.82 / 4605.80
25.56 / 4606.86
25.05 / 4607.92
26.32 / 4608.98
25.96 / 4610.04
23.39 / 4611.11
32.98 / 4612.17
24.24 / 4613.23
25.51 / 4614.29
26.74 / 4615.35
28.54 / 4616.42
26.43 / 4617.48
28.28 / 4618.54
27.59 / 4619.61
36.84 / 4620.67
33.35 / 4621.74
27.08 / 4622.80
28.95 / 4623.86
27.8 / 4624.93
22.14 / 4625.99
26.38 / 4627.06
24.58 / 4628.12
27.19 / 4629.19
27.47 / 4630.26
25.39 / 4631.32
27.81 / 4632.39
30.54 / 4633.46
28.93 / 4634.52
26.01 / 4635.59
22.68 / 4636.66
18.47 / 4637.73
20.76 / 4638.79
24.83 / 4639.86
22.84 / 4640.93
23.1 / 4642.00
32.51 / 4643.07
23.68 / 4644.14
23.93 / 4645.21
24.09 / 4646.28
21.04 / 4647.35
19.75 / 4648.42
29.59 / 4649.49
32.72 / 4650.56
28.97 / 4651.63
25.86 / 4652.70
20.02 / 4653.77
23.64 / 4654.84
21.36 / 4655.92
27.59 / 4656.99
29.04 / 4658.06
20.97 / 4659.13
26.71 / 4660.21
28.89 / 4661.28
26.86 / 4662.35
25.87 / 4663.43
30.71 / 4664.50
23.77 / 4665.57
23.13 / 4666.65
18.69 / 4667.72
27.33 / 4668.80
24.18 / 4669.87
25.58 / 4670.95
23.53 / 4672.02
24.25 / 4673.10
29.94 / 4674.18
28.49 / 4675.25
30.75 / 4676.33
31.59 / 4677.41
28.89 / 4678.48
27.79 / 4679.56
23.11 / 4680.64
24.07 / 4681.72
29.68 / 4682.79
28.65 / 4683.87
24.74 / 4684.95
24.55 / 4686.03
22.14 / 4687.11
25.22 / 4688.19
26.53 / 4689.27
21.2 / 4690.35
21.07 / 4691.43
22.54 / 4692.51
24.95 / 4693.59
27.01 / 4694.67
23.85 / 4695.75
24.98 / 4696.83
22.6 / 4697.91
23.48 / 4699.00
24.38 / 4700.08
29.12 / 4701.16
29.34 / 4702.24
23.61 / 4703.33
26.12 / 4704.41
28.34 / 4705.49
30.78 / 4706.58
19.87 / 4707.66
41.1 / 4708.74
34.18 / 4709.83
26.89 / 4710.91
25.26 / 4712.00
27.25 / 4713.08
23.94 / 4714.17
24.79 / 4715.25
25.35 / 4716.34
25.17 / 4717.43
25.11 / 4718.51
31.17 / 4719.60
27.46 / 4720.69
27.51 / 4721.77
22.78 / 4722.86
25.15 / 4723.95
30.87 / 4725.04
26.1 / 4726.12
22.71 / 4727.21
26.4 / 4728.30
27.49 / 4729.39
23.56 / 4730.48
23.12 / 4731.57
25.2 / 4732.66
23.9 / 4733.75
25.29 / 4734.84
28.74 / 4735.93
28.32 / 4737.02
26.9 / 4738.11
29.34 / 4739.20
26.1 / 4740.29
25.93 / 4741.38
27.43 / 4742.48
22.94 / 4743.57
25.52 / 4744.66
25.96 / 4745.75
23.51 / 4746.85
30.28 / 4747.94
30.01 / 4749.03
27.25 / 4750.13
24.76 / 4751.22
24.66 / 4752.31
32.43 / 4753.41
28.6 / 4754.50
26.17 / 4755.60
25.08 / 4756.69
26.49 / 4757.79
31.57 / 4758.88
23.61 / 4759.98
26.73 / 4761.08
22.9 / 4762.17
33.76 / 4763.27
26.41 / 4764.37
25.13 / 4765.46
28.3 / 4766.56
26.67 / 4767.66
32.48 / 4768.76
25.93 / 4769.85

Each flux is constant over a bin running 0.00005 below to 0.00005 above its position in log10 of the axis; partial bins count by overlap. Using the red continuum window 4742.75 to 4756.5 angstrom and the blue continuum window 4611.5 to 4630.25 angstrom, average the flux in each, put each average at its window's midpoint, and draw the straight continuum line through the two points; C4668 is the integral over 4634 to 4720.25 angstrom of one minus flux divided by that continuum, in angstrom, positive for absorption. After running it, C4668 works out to 5.14 angstrom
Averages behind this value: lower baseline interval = 27.9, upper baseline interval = 26.8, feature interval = 25.8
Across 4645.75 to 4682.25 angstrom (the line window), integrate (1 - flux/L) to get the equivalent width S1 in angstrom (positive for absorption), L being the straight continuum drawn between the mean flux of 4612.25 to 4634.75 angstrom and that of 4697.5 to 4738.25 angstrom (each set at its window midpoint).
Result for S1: 1.90 angstrom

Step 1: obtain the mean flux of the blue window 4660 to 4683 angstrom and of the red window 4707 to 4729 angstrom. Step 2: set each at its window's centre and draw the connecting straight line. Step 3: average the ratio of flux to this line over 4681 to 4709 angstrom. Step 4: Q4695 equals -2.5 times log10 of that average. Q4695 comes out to 0.05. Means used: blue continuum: 26.5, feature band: 25.6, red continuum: 27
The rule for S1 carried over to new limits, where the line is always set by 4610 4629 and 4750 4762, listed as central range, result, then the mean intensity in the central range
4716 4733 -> 0.7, 26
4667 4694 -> 1.7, 25.6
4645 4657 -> 1.2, 24.8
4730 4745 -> 0.6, 25.9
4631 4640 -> 0.8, 25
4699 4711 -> -0.5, 28.4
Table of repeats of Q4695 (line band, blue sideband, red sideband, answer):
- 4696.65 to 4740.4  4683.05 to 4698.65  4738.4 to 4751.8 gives -0.05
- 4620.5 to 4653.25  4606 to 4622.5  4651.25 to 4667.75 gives 0.01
